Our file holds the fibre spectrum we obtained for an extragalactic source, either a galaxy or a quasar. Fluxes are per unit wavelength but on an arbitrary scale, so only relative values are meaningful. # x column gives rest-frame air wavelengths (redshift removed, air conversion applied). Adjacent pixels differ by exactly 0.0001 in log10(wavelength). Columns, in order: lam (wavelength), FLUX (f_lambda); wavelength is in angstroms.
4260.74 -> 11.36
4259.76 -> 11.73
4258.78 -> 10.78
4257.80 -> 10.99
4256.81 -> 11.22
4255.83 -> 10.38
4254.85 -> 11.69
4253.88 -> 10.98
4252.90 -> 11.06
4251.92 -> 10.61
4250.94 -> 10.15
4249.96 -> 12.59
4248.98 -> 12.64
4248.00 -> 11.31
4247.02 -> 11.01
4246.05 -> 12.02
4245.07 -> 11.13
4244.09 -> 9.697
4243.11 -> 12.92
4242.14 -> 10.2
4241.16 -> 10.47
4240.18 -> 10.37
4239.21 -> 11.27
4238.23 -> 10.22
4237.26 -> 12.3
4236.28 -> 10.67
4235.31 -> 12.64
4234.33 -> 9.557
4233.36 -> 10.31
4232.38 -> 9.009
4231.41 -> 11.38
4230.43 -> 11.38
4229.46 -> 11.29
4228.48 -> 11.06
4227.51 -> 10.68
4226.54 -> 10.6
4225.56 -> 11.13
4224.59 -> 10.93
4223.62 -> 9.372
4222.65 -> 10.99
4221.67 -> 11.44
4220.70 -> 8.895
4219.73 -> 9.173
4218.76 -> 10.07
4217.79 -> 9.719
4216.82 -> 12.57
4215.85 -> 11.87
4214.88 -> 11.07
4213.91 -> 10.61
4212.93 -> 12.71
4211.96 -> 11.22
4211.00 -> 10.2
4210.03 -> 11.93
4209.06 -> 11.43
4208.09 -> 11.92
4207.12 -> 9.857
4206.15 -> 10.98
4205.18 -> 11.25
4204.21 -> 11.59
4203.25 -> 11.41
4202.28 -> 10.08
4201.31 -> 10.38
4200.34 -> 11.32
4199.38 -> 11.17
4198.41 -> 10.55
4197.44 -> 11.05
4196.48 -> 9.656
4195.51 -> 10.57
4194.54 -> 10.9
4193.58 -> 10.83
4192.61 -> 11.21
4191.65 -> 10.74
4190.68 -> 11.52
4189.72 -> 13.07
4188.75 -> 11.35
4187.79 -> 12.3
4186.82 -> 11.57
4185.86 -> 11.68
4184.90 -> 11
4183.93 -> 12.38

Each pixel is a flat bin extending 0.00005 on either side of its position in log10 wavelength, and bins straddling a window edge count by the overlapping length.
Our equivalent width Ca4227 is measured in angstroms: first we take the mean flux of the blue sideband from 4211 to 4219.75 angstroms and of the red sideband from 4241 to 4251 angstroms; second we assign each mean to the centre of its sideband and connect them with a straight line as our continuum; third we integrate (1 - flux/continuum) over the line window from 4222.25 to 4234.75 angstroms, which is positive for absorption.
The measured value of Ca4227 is 0.66 angstroms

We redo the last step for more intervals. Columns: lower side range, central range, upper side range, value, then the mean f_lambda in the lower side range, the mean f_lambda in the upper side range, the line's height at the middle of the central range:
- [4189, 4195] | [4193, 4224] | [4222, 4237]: 0.7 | 11.4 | 10.8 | 11.1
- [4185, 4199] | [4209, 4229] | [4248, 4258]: 0.7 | 11.2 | 11.2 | 11.2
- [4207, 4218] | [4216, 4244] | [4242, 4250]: 1.7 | 11.3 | 11.5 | 11.4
